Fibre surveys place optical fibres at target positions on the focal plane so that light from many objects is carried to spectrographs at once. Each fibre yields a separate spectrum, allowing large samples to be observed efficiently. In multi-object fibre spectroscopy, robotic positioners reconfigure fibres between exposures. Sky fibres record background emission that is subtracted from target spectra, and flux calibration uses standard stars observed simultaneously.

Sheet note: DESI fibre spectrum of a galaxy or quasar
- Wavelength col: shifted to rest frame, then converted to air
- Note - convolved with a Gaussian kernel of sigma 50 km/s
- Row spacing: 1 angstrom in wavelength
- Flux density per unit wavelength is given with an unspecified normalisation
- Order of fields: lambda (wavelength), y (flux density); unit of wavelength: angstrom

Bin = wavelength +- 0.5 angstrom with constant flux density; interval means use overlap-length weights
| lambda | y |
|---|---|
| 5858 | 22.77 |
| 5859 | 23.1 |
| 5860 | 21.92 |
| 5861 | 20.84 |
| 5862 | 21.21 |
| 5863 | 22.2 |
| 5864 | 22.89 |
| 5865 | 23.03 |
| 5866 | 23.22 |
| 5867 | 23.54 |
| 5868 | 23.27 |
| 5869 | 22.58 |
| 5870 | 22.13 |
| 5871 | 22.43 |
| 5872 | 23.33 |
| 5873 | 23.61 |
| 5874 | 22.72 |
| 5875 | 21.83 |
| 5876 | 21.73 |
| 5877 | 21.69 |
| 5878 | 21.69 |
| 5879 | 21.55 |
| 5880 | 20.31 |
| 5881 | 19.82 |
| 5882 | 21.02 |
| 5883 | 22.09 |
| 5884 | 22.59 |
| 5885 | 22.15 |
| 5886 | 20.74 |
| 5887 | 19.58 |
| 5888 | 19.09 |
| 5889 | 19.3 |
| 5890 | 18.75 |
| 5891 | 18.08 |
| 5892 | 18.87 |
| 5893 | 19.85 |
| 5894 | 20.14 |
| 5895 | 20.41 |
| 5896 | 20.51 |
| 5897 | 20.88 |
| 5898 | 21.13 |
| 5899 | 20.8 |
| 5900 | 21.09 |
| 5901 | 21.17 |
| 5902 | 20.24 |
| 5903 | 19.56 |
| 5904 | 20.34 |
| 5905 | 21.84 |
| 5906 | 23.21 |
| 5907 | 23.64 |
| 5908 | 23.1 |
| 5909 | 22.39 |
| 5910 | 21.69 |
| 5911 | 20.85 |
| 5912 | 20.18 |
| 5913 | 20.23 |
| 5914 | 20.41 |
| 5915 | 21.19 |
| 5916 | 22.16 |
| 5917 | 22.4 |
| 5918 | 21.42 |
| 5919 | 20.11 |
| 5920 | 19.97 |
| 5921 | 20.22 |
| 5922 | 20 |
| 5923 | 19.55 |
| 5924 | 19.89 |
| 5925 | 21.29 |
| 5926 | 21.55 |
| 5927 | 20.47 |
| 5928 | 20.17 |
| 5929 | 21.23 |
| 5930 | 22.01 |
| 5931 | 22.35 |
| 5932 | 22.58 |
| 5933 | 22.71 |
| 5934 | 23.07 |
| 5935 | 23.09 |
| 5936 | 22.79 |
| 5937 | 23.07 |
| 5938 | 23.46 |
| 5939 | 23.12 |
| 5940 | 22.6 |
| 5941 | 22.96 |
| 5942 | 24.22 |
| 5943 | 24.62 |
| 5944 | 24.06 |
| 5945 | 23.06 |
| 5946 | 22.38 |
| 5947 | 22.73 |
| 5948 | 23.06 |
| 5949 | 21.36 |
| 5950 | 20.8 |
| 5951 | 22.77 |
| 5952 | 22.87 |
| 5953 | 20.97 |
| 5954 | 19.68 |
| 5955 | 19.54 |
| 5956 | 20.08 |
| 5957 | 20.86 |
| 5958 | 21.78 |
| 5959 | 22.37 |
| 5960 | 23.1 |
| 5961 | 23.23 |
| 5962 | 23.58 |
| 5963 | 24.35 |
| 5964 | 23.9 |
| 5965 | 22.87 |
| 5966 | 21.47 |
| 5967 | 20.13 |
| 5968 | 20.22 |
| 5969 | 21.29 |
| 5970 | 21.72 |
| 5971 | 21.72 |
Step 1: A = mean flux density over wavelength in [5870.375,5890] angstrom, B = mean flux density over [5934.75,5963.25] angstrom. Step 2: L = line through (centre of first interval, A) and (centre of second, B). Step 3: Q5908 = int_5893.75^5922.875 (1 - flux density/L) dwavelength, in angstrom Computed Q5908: 1.0 angstrom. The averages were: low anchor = 21.4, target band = 21.1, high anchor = 22.5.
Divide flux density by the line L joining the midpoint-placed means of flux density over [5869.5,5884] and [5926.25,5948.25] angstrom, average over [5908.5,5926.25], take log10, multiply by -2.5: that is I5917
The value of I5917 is 0.08 mag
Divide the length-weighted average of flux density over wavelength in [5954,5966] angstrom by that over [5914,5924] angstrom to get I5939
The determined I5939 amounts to 1.1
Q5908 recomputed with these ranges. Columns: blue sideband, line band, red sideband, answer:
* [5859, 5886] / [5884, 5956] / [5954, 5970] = 1.95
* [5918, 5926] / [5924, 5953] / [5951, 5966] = -1.82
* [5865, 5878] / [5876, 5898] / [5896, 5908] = 1.49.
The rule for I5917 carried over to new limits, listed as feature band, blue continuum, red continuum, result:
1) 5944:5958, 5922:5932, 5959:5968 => 0.02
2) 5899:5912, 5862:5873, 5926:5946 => 0.06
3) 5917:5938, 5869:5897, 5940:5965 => 0.02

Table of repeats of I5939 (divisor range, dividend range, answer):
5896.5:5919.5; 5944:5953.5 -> 1.05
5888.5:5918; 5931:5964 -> 1.08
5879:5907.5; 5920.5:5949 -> 1.08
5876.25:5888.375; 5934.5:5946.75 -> 1.11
